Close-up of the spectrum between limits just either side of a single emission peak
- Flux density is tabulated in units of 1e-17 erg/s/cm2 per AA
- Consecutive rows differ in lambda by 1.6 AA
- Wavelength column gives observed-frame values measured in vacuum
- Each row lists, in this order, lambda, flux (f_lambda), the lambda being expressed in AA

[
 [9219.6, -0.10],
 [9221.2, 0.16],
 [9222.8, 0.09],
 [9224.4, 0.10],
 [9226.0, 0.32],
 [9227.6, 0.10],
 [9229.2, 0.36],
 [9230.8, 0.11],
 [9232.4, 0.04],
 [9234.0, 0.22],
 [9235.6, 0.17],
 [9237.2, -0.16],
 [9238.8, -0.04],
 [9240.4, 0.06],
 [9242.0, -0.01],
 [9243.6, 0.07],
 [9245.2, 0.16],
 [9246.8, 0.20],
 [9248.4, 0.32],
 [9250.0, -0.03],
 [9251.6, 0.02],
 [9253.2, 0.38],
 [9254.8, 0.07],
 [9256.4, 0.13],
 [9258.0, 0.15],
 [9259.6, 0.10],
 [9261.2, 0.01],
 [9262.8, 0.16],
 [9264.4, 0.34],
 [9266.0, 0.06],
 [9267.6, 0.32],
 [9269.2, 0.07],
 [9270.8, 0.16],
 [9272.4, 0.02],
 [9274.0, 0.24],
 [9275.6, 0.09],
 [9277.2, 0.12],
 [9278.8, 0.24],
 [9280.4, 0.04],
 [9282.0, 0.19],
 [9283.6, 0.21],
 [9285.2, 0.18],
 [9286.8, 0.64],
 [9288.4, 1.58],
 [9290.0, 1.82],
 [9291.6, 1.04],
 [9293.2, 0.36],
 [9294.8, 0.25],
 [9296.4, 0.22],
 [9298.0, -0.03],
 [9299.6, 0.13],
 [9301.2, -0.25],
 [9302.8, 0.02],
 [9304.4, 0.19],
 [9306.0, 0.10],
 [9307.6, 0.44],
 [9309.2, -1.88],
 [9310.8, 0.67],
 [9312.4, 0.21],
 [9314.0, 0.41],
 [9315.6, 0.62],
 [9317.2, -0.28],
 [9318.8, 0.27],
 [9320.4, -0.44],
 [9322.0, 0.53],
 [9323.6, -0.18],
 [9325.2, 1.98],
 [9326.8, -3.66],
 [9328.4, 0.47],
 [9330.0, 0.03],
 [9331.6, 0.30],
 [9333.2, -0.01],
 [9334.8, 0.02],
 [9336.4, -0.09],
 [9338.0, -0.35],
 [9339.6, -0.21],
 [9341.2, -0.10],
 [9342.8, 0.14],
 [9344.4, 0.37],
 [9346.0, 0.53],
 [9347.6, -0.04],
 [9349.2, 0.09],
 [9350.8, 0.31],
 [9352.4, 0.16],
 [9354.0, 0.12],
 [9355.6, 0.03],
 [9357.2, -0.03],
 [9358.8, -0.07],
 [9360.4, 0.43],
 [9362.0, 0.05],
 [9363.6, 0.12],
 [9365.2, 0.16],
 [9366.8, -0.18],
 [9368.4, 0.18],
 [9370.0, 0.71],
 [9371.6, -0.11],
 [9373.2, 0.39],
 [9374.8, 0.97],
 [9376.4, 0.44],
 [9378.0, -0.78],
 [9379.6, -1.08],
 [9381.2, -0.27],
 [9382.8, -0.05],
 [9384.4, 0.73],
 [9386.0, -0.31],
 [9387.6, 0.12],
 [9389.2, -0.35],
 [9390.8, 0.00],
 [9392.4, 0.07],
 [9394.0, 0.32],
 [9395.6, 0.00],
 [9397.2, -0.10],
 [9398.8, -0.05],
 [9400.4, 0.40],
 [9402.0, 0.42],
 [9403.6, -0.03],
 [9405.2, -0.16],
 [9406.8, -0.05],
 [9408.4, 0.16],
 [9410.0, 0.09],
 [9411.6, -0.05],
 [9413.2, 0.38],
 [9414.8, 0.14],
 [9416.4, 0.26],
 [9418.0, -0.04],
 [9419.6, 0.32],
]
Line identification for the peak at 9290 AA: H-beta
